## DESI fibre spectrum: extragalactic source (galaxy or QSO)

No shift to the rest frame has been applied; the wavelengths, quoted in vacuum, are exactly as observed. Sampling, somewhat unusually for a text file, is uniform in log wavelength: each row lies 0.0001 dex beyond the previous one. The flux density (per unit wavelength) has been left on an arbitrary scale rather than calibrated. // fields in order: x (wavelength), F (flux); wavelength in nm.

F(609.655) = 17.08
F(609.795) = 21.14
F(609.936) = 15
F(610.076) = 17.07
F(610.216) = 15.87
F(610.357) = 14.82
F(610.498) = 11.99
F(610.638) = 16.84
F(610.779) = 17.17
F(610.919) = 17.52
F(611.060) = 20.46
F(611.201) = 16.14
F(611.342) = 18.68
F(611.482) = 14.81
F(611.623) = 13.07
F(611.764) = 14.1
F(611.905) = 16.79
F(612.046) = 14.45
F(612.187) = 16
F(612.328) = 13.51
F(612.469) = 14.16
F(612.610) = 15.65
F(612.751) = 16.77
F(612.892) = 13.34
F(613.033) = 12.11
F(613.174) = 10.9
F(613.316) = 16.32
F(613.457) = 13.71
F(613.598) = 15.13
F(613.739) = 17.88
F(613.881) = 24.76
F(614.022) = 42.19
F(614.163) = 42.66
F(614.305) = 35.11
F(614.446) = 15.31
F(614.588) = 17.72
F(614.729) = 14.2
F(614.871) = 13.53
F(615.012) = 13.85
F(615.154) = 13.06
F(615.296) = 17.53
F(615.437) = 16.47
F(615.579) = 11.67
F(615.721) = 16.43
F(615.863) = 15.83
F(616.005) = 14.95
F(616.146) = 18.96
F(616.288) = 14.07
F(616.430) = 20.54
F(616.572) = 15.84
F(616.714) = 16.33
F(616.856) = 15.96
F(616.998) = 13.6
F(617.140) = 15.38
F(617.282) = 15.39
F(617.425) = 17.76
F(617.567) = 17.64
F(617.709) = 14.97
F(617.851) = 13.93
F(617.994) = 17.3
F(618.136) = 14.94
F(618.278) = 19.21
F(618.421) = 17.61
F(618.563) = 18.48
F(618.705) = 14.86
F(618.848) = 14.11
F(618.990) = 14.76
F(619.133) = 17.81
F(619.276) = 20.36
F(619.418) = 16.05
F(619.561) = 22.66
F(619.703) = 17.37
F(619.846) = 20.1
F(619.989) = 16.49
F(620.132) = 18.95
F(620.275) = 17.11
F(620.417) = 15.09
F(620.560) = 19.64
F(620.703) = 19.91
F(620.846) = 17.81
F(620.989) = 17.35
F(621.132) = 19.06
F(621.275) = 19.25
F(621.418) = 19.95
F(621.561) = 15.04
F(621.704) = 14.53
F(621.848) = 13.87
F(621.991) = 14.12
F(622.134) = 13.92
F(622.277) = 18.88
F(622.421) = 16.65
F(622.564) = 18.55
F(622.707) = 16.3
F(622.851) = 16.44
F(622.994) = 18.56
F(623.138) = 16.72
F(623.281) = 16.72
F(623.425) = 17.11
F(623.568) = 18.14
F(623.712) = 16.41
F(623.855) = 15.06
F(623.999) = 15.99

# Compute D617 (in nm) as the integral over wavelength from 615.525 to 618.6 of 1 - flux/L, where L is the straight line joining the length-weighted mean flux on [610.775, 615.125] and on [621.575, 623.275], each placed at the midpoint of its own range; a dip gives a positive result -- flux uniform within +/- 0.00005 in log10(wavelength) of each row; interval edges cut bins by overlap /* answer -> 0.18 nm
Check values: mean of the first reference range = 18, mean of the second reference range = 16.2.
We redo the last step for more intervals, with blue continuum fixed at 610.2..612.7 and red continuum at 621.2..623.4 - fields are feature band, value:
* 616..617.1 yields -0.01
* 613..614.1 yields -0.25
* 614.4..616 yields 0.10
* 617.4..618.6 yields -0.04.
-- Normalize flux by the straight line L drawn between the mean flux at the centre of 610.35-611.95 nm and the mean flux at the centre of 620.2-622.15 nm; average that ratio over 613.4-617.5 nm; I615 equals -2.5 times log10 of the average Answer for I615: -0.13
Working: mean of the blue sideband 16.1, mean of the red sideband 17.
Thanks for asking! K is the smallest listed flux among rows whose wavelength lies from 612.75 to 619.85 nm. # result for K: 10.9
